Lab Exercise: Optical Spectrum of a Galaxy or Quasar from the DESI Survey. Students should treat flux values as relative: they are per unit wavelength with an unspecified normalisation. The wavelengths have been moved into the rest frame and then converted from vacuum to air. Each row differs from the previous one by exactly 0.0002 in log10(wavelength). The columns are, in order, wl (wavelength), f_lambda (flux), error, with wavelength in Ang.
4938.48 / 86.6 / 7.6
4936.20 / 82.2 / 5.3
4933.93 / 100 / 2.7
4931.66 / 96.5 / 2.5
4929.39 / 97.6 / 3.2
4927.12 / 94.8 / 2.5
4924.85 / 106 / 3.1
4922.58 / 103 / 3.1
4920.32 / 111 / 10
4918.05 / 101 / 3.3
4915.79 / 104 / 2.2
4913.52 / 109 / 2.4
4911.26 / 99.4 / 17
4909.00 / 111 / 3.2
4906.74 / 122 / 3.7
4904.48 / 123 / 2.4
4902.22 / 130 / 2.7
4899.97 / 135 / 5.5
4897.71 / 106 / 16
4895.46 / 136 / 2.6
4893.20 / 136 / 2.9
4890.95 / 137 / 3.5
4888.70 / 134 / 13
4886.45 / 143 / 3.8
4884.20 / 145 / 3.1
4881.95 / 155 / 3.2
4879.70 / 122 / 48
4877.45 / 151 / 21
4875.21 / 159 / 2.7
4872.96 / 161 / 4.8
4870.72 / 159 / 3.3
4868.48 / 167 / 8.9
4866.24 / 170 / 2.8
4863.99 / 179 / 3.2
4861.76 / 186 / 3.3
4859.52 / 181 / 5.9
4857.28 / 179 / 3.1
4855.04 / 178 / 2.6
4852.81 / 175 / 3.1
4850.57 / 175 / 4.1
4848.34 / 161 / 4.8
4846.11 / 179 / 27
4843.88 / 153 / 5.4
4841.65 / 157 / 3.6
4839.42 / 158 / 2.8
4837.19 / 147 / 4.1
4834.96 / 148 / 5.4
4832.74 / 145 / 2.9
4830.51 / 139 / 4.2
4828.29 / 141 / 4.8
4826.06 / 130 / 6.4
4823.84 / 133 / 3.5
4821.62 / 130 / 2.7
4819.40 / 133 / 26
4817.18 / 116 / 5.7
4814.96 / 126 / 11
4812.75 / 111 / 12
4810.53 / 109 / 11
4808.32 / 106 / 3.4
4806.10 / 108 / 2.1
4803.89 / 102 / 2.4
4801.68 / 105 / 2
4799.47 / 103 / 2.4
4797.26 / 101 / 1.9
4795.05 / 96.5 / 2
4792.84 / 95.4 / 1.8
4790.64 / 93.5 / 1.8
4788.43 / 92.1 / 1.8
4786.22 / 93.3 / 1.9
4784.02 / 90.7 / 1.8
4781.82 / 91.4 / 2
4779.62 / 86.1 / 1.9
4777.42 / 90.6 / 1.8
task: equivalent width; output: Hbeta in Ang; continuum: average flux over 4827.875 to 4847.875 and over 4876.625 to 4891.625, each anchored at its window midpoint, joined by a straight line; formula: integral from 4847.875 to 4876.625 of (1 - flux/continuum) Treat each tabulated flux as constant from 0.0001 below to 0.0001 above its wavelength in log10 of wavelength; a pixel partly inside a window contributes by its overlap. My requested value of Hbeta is -4.9 Ang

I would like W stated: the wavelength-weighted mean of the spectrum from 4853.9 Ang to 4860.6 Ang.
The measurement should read 179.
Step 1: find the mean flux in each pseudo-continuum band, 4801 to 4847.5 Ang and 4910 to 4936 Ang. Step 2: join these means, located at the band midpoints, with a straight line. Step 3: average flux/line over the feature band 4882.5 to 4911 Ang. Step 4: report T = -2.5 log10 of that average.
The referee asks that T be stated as -0.18 mag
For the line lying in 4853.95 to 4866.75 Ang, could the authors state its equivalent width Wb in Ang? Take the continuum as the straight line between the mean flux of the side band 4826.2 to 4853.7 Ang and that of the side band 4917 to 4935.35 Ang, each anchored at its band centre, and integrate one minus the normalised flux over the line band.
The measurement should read -3.30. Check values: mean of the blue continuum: 155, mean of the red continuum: 101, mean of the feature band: 179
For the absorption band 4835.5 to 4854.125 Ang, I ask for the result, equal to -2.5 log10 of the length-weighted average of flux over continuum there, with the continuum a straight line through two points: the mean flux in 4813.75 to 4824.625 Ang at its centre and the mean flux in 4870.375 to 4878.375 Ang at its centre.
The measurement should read -0.15 mag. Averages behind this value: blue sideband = 127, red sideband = 158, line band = 163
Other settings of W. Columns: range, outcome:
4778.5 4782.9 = 88.8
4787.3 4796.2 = 94.3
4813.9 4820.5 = 125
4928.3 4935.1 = 98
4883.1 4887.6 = 144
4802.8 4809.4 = 105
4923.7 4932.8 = 98.7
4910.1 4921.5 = 105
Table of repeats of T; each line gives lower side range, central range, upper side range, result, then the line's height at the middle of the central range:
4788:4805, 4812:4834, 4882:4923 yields -0.241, 105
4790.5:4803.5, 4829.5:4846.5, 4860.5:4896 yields -0.200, 127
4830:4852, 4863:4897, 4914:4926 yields -0.139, 131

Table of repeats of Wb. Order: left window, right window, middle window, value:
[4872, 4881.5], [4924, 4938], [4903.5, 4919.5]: 0.67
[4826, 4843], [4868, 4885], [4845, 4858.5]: -2.33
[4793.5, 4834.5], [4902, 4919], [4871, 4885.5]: -4.49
